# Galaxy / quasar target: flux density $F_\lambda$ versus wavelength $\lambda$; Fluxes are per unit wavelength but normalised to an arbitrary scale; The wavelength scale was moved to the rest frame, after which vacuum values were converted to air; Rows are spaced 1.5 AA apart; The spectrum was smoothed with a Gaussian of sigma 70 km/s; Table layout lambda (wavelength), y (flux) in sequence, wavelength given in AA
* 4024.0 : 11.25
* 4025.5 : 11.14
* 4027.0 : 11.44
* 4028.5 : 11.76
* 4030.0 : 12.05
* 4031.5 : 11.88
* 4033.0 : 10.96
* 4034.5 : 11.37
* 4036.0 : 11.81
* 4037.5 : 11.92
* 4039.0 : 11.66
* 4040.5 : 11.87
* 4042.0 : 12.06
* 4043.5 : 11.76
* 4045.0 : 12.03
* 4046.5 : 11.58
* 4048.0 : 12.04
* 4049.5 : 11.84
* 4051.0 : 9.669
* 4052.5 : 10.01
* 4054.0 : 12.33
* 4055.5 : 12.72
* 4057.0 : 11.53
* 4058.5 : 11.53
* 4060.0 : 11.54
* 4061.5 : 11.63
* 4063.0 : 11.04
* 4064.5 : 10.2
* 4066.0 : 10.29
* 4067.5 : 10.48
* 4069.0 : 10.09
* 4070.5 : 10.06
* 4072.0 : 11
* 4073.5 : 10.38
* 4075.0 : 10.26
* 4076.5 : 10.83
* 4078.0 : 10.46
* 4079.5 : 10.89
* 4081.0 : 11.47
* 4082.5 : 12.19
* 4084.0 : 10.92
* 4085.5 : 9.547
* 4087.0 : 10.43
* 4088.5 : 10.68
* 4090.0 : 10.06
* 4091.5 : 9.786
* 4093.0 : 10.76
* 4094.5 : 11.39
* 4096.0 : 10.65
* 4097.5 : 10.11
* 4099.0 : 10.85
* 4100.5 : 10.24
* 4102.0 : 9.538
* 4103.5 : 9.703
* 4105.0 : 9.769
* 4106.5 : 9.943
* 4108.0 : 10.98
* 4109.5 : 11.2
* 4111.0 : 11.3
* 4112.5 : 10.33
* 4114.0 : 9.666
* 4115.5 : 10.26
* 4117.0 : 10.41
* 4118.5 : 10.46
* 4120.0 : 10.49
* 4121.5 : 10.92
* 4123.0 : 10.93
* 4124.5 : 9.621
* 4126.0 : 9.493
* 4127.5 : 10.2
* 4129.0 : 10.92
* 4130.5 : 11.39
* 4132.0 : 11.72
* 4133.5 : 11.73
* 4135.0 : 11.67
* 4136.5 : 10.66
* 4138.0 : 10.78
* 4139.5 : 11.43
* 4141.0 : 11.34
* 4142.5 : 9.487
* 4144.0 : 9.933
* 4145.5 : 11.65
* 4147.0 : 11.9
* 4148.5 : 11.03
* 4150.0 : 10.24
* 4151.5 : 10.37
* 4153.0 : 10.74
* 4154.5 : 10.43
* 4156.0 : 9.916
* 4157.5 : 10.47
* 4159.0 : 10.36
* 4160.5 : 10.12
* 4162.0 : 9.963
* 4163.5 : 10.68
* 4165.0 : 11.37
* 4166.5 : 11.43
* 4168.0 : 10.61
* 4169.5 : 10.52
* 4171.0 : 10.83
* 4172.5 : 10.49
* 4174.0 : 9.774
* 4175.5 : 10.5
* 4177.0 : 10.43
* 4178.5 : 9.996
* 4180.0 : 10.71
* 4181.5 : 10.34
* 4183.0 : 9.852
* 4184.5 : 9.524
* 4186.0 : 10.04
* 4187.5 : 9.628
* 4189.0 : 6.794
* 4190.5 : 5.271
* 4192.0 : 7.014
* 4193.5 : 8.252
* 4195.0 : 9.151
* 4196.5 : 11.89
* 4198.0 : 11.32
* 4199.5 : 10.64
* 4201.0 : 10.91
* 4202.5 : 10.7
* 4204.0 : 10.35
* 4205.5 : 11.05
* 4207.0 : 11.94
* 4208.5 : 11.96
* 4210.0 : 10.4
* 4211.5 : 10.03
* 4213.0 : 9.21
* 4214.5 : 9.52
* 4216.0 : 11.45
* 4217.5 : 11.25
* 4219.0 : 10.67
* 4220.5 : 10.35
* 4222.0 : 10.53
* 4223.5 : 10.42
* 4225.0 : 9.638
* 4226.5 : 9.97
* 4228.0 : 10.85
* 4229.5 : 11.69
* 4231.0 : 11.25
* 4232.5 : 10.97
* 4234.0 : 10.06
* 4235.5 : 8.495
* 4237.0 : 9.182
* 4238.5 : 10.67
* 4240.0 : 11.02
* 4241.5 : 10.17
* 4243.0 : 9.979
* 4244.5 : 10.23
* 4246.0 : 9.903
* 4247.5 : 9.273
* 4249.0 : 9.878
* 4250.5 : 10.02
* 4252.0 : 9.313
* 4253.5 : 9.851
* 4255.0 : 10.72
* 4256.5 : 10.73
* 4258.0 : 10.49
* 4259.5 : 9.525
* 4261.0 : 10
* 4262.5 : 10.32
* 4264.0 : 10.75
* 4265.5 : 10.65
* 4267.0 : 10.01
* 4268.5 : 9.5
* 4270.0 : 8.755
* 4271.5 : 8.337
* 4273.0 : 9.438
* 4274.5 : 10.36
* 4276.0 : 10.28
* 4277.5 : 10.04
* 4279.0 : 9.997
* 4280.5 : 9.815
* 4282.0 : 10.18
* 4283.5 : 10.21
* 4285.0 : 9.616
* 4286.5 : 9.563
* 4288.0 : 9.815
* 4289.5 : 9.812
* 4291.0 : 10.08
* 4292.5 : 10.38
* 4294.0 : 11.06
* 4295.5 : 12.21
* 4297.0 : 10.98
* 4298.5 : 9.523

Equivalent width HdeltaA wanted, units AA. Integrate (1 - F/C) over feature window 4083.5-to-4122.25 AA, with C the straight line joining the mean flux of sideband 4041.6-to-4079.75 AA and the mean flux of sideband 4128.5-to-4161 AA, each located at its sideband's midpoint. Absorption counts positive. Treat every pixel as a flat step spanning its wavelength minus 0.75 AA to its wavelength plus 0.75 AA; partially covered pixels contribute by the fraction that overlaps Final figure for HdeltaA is 2.0 AA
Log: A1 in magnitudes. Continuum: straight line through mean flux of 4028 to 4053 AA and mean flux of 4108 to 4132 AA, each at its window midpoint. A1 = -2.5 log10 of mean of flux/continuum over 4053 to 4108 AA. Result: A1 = 0.04 mag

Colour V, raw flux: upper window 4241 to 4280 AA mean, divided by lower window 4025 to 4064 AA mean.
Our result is 0.86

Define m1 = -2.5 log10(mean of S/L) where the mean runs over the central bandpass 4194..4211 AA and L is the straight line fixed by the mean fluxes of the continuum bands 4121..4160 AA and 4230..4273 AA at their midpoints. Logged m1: -0.06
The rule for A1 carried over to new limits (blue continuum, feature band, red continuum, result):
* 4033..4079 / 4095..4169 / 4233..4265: 0.01 mag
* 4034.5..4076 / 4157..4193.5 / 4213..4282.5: 0.08 mag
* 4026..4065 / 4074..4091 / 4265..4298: 0.06 mag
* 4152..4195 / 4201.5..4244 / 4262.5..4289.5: -0.07 mag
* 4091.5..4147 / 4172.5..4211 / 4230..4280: 0.04 mag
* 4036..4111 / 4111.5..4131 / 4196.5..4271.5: 0.04 mag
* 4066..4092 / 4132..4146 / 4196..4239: -0.04 mag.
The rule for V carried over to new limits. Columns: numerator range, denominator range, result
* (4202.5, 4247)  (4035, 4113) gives 0.96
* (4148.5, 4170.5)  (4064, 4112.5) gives 1.00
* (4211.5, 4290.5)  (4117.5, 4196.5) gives 0.98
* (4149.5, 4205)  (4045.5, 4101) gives 0.93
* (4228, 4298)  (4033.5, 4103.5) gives 0.92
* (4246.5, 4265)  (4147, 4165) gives 0.96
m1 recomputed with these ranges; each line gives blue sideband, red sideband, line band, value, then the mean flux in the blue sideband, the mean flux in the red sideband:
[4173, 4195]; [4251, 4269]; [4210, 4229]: -0.08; 9.17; 10.2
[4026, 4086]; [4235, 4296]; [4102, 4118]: 0.06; 11.2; 10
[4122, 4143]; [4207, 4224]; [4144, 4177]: 0.01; 10.8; 10.6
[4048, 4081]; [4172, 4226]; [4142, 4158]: -0.02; 10.9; 10.1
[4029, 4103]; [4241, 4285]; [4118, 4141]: -0.02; 11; 9.95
